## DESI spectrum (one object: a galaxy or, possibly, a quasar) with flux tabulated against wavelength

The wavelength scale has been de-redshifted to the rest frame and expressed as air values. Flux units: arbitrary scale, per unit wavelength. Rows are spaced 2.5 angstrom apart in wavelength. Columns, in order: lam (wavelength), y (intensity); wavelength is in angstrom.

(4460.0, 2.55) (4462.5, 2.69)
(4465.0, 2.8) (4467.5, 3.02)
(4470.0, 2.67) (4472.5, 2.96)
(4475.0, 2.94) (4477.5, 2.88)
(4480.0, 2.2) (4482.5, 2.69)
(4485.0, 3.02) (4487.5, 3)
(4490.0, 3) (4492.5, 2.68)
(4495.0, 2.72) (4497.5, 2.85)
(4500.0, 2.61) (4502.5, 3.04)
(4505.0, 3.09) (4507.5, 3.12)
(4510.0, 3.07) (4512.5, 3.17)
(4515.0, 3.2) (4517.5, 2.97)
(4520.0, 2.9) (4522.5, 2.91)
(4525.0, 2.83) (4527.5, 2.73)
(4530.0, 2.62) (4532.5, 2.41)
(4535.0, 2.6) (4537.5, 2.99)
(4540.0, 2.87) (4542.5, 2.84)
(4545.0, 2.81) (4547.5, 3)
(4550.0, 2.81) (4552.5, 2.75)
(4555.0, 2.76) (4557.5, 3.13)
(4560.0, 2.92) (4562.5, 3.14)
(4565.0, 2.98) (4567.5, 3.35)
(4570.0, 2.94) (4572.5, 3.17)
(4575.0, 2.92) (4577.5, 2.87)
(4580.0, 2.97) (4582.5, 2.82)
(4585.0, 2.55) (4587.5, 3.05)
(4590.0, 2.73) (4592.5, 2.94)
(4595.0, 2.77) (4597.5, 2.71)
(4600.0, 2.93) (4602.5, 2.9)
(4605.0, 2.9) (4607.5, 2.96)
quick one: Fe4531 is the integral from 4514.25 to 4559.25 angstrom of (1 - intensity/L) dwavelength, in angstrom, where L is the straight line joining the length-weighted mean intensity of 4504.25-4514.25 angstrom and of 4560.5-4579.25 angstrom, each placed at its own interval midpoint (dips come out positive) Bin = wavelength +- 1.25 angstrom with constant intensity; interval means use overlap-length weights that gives 3.6 angstrom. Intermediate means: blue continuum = 3.12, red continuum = 3.05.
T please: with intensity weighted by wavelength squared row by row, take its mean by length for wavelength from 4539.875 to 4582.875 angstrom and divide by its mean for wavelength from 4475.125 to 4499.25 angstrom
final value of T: 1.1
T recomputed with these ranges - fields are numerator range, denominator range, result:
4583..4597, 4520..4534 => 1.06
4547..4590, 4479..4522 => 1.04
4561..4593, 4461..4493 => 1.10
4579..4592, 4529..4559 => 1.03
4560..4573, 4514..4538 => 1.12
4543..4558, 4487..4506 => 1.02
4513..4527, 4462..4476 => 1.06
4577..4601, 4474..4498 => 1.06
